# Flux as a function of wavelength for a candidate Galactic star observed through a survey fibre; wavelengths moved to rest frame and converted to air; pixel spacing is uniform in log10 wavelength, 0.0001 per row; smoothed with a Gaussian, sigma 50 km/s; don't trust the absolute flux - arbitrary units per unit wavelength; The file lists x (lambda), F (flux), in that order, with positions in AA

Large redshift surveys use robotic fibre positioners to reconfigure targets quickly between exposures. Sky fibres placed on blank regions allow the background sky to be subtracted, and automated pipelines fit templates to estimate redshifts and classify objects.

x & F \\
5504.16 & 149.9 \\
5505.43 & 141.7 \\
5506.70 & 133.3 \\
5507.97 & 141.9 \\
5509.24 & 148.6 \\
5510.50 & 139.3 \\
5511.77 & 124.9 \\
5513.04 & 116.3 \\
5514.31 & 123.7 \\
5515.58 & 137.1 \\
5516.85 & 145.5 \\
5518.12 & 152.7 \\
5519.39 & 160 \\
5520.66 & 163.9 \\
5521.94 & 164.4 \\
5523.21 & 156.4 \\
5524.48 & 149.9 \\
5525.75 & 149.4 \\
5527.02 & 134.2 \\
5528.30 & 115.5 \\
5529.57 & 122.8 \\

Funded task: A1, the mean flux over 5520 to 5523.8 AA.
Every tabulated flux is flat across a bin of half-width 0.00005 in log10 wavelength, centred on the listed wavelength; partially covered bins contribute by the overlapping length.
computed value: 161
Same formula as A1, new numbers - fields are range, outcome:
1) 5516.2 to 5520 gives 153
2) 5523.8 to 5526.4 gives 150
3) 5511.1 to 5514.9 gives 122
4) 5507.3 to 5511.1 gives 143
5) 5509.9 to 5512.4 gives 132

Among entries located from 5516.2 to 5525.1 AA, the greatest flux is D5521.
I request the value 164.4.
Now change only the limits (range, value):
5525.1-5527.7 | 149.4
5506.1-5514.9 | 148.6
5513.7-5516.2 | 137.1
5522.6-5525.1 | 156.4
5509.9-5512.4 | 139.3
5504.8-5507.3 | 141.7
